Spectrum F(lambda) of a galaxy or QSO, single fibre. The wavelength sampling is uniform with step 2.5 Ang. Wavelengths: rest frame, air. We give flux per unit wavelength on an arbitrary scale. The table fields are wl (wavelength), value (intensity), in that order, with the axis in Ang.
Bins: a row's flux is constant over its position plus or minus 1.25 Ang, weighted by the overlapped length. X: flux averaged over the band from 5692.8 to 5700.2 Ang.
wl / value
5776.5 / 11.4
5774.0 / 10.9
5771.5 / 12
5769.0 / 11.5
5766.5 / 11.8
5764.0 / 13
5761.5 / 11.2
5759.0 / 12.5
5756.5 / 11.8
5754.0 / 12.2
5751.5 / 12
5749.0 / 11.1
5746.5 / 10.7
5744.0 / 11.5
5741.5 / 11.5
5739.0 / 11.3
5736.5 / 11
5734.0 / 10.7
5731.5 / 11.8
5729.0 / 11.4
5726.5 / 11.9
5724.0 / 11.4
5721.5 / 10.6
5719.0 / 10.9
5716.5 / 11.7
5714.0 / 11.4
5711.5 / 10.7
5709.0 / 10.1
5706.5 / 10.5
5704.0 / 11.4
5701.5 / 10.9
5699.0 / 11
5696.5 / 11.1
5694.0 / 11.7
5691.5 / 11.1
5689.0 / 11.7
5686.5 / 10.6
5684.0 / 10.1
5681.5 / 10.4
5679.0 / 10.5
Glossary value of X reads 11.3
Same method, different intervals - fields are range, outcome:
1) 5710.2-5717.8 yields 11.3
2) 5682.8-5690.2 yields 10.8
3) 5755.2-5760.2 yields 12.1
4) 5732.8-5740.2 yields 11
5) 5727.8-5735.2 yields 11.3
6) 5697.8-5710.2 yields 10.8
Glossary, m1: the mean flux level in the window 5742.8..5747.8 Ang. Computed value 11.1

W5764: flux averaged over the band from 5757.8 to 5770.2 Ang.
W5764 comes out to 12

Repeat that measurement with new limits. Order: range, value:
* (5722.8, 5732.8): 11.6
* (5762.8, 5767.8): 12.4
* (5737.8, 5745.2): 11.4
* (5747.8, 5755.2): 11.8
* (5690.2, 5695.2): 11.4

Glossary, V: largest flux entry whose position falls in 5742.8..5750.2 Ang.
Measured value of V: 11.5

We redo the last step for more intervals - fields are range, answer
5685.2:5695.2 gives 11.7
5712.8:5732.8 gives 11.9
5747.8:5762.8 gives 12.5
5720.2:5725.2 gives 11.4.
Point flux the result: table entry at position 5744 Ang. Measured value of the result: 11.5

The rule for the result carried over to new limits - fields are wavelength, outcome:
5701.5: 10.9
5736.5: 11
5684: 10.1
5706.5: 10.5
